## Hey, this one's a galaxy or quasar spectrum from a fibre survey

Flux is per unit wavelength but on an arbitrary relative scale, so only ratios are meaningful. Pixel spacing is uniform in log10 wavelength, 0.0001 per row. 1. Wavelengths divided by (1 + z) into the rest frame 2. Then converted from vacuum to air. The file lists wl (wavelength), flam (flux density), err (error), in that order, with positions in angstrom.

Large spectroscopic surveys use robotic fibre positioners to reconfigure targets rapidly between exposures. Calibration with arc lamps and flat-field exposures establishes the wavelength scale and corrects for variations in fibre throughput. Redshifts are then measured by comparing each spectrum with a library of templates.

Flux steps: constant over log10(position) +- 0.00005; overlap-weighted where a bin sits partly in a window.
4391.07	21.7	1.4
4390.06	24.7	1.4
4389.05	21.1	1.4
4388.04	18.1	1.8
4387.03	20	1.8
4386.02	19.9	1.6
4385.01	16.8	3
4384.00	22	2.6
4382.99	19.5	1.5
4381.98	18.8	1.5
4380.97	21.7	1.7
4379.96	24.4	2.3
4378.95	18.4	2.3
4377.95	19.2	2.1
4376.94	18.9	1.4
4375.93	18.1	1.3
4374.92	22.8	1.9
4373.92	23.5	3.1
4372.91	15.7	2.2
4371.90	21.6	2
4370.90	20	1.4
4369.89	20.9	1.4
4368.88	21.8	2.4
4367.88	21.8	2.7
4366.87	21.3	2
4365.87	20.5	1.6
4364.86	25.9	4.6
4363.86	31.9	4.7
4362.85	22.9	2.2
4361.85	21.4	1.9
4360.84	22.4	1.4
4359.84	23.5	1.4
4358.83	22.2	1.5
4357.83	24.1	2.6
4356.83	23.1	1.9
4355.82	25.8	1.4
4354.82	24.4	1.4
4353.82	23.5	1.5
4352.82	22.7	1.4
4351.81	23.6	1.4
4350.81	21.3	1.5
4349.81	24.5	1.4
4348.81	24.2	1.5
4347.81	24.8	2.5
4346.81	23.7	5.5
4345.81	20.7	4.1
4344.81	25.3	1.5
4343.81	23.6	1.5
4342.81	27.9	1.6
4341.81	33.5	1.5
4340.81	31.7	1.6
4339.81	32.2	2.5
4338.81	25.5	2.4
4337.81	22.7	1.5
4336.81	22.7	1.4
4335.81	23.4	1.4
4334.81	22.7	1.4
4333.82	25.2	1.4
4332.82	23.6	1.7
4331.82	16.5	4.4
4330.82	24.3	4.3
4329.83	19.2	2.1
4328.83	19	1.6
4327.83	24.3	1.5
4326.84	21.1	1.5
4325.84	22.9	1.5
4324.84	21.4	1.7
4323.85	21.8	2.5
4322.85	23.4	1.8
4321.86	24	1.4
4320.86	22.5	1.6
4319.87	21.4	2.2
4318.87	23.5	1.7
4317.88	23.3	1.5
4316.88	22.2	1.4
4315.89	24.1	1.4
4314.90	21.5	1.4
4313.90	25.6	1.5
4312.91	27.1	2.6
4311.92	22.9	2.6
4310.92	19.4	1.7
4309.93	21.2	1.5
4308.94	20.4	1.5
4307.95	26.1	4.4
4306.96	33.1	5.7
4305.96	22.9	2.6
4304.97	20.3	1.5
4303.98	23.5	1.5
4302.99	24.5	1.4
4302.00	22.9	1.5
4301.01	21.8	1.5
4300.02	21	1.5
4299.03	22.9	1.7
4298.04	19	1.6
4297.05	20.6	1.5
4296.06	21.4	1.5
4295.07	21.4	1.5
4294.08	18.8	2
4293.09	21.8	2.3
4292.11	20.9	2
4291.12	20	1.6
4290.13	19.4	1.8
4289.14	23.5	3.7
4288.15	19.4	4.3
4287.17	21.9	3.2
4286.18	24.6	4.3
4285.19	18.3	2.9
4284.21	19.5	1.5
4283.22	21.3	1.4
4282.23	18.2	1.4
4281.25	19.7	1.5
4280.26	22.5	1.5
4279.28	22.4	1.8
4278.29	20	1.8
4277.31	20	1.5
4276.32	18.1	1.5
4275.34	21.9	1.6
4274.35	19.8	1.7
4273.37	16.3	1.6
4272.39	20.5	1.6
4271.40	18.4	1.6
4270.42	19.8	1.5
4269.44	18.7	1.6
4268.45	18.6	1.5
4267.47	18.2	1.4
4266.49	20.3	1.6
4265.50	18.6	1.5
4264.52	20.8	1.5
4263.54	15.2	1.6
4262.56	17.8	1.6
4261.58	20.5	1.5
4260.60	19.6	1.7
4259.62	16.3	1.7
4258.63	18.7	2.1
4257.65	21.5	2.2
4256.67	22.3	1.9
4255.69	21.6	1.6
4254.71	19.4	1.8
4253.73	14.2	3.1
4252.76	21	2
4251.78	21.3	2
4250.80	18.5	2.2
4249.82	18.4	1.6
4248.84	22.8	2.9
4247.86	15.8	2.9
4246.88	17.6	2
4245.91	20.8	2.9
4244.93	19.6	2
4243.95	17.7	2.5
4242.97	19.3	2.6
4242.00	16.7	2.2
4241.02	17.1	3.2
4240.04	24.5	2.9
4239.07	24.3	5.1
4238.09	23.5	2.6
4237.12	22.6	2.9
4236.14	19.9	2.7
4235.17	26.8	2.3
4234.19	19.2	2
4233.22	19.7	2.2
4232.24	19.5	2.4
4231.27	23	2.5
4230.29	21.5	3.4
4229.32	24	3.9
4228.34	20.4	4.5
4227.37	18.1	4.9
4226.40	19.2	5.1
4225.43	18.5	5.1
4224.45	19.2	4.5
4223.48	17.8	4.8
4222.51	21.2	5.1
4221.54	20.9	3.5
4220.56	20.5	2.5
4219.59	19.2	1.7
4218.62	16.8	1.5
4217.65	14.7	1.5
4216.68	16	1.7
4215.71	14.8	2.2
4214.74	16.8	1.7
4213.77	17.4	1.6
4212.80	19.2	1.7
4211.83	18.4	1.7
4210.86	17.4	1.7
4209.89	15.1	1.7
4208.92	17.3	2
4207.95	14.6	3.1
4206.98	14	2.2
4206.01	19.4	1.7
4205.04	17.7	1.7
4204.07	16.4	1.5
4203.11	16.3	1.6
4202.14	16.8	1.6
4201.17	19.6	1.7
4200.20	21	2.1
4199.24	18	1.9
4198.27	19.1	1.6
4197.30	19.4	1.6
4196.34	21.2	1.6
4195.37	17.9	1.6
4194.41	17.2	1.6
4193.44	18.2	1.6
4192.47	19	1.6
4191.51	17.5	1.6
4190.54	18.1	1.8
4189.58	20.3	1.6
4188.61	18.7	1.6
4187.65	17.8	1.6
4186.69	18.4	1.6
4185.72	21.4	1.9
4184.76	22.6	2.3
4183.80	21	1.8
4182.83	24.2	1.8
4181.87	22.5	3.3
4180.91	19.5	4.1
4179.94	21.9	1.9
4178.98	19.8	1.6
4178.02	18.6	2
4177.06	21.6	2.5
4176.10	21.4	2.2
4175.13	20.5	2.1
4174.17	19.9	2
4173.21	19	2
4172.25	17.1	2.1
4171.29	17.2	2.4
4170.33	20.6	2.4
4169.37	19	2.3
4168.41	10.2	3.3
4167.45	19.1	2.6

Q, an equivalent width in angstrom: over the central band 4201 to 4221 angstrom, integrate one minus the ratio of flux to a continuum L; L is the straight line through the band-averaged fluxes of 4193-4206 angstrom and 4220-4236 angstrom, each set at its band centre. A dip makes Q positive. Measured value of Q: 2.3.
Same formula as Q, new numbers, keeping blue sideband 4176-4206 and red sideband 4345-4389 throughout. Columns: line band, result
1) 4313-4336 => -1.3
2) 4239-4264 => 1.3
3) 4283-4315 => -1.7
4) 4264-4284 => 0.9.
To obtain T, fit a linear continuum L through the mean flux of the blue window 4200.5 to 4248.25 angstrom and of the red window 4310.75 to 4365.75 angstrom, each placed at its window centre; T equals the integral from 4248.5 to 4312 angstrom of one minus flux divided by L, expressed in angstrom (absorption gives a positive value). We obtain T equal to 2.33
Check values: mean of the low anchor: 18.9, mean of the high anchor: 23.8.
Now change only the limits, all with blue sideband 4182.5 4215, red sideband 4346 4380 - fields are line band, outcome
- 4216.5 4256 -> -1.0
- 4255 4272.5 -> 0.7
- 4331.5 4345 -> -2.3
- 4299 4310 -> -1.3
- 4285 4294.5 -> -0.1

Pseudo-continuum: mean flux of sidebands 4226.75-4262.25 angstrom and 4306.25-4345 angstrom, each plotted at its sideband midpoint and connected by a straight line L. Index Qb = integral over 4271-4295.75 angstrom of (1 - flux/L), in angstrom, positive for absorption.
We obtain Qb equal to 1.81 angstrom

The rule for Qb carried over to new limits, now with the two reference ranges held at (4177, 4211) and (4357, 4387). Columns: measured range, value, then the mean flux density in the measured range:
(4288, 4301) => -0.3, 20.8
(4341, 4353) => -2.2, 24.9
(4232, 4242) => -1.0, 21.5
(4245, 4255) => 0.3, 19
